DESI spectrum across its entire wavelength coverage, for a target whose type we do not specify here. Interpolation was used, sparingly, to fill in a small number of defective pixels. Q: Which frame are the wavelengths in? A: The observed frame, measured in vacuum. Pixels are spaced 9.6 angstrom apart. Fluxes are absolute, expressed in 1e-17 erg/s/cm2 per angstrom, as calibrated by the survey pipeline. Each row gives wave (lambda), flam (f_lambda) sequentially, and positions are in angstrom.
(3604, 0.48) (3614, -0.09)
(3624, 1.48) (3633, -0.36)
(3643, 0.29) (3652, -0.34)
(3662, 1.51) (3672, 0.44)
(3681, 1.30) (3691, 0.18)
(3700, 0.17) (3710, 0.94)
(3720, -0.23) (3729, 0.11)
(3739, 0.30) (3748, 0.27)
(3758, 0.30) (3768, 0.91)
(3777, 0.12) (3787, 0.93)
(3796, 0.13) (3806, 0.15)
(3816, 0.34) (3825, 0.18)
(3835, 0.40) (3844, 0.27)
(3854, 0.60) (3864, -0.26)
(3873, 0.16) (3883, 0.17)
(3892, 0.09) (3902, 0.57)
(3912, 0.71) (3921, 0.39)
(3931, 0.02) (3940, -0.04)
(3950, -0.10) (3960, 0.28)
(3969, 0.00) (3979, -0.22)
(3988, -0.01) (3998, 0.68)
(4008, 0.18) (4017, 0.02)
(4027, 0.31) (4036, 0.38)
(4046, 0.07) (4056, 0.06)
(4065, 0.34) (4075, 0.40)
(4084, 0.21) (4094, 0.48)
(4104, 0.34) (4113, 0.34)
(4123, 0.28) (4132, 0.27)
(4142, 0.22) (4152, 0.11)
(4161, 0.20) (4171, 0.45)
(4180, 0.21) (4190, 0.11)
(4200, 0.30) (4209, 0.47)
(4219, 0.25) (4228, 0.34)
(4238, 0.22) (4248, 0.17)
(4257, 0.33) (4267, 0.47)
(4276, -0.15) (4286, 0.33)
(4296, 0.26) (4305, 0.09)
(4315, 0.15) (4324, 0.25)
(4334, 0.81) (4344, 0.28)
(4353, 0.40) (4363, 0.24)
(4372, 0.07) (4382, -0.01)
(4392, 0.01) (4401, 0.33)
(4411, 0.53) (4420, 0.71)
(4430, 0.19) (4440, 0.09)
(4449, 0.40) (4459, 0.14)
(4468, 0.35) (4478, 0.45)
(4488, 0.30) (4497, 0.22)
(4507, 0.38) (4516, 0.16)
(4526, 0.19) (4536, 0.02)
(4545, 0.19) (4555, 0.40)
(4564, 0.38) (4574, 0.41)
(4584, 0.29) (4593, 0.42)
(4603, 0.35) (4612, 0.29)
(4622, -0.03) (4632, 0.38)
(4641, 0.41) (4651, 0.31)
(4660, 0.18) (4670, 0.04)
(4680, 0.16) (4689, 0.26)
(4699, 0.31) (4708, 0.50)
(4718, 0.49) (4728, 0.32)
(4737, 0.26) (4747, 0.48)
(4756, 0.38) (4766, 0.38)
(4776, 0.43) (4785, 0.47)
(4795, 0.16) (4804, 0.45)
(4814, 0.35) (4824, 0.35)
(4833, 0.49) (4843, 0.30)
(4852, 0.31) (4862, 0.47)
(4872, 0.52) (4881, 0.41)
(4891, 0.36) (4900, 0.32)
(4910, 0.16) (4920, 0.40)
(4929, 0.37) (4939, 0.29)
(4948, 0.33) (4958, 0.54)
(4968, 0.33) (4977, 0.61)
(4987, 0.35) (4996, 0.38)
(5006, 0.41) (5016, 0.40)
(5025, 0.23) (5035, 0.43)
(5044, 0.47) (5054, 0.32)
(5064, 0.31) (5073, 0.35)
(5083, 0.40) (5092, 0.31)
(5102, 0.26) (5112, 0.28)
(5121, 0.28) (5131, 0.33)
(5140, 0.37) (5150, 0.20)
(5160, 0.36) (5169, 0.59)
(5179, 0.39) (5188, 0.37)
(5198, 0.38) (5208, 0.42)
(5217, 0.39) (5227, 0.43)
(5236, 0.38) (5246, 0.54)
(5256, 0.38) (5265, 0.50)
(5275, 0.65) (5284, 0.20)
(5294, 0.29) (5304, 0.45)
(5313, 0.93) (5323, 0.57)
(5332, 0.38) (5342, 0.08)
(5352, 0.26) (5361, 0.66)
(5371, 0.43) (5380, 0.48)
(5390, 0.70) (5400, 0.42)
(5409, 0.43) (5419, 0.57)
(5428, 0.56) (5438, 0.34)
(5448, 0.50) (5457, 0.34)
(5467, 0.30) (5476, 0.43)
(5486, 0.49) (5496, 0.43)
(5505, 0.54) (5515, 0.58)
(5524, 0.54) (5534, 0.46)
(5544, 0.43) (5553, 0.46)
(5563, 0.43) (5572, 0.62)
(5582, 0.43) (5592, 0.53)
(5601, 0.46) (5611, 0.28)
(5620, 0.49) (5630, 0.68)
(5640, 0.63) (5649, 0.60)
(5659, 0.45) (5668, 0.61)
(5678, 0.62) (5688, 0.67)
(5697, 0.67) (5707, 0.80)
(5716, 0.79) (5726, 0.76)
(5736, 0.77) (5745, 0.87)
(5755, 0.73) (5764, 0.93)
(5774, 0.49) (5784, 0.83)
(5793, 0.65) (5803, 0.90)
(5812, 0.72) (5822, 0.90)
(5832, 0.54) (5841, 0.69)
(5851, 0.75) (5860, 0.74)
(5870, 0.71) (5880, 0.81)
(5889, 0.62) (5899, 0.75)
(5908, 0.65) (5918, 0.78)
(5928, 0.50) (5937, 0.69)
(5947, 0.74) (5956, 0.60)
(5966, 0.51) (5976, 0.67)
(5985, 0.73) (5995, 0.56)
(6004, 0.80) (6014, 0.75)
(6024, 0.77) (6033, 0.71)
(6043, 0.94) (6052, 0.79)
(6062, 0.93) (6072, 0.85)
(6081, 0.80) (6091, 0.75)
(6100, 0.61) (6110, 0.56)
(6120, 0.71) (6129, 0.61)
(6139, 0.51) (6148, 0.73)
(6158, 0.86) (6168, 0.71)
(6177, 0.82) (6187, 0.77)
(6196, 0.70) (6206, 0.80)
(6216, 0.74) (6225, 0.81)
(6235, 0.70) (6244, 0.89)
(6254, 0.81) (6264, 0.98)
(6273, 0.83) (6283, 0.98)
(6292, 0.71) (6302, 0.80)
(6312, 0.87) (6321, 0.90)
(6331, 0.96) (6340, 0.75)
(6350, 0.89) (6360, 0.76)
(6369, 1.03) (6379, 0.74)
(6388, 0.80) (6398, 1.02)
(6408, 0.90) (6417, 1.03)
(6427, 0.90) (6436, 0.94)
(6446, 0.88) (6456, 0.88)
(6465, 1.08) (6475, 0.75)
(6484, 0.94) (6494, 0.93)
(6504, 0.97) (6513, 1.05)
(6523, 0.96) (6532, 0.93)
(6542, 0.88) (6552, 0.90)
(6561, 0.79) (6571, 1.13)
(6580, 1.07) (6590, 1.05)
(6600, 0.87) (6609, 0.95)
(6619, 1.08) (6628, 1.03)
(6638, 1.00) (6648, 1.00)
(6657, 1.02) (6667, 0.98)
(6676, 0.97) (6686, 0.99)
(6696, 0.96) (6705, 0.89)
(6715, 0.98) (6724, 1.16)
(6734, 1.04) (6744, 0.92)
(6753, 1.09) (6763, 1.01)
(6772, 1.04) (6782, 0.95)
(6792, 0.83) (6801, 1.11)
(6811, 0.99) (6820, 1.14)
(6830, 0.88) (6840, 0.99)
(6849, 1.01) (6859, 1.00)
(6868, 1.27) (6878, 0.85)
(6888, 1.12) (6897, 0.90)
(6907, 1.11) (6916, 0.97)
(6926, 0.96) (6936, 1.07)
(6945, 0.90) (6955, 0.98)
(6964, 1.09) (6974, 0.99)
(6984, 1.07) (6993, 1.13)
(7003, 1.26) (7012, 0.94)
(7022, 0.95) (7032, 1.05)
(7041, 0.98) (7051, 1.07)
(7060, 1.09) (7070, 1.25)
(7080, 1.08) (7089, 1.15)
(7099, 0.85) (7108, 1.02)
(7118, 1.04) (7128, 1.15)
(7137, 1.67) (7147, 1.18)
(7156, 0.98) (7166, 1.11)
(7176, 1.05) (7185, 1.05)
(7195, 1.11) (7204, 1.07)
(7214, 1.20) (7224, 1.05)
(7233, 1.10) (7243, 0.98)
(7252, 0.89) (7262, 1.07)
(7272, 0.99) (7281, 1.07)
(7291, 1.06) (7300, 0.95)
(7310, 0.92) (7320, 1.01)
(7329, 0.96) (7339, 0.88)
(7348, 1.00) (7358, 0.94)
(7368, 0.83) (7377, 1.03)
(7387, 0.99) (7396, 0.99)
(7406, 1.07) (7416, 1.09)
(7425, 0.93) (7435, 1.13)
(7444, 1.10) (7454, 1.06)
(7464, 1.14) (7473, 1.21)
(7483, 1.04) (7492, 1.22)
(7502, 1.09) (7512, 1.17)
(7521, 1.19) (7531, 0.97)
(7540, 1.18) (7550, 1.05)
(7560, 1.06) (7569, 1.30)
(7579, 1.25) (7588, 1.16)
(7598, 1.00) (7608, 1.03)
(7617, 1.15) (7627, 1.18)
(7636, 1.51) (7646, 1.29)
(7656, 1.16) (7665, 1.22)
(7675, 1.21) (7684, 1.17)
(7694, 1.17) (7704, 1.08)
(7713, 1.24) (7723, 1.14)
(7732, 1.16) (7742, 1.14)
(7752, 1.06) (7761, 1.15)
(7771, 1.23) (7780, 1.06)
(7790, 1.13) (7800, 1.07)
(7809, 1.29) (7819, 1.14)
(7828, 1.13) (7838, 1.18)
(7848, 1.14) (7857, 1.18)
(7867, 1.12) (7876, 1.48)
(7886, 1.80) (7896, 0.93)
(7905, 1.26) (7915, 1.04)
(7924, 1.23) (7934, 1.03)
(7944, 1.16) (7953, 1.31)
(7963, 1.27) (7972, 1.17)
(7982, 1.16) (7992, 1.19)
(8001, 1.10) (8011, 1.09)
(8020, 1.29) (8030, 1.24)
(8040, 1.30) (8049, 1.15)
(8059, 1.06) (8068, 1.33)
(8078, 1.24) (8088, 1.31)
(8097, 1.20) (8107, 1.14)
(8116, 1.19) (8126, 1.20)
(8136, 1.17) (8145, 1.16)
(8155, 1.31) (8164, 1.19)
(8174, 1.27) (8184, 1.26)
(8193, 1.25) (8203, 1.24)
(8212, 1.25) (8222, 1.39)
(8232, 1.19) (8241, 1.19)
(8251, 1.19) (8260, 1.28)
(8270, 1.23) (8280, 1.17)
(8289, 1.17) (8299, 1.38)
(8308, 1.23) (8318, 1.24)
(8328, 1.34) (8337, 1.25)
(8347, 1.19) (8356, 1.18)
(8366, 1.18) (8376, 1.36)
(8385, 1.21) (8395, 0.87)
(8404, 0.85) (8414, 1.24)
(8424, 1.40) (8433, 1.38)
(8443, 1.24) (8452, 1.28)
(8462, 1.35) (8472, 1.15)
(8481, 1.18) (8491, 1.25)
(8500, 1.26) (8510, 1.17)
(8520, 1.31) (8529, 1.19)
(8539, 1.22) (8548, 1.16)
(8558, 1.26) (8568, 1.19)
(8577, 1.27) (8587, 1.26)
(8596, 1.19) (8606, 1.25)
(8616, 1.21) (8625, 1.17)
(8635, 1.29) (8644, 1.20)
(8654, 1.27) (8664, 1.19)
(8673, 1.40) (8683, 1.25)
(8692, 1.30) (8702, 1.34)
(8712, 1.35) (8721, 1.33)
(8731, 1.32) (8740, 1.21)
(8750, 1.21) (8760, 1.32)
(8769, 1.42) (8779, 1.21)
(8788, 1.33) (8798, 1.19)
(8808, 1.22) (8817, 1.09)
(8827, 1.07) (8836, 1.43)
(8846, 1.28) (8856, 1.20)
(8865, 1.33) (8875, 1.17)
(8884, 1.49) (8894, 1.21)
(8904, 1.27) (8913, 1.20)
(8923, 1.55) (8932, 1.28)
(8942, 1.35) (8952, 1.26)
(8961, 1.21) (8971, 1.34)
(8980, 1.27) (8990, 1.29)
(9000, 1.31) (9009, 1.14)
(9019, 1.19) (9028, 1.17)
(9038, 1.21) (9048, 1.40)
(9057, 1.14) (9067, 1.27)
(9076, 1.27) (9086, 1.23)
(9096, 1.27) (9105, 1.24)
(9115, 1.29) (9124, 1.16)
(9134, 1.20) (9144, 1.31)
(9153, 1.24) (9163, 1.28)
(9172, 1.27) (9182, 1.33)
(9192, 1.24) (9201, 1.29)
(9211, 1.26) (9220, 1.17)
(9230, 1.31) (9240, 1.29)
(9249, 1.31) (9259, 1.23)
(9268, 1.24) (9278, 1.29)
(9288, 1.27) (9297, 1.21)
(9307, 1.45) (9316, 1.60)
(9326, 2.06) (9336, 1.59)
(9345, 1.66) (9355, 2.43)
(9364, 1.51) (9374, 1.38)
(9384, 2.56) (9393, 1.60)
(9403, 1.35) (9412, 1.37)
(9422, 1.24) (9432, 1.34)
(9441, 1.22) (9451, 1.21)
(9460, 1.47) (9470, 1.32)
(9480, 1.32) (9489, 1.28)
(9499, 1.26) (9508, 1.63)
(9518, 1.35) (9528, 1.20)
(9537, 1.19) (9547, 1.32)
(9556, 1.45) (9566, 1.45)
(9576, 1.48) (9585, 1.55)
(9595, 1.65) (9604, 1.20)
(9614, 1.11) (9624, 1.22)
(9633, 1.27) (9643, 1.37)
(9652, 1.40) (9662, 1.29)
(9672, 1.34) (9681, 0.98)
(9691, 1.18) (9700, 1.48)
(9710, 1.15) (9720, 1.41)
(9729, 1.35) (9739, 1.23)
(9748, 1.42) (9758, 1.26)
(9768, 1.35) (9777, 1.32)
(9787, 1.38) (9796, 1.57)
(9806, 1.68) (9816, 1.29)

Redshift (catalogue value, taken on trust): 0.425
